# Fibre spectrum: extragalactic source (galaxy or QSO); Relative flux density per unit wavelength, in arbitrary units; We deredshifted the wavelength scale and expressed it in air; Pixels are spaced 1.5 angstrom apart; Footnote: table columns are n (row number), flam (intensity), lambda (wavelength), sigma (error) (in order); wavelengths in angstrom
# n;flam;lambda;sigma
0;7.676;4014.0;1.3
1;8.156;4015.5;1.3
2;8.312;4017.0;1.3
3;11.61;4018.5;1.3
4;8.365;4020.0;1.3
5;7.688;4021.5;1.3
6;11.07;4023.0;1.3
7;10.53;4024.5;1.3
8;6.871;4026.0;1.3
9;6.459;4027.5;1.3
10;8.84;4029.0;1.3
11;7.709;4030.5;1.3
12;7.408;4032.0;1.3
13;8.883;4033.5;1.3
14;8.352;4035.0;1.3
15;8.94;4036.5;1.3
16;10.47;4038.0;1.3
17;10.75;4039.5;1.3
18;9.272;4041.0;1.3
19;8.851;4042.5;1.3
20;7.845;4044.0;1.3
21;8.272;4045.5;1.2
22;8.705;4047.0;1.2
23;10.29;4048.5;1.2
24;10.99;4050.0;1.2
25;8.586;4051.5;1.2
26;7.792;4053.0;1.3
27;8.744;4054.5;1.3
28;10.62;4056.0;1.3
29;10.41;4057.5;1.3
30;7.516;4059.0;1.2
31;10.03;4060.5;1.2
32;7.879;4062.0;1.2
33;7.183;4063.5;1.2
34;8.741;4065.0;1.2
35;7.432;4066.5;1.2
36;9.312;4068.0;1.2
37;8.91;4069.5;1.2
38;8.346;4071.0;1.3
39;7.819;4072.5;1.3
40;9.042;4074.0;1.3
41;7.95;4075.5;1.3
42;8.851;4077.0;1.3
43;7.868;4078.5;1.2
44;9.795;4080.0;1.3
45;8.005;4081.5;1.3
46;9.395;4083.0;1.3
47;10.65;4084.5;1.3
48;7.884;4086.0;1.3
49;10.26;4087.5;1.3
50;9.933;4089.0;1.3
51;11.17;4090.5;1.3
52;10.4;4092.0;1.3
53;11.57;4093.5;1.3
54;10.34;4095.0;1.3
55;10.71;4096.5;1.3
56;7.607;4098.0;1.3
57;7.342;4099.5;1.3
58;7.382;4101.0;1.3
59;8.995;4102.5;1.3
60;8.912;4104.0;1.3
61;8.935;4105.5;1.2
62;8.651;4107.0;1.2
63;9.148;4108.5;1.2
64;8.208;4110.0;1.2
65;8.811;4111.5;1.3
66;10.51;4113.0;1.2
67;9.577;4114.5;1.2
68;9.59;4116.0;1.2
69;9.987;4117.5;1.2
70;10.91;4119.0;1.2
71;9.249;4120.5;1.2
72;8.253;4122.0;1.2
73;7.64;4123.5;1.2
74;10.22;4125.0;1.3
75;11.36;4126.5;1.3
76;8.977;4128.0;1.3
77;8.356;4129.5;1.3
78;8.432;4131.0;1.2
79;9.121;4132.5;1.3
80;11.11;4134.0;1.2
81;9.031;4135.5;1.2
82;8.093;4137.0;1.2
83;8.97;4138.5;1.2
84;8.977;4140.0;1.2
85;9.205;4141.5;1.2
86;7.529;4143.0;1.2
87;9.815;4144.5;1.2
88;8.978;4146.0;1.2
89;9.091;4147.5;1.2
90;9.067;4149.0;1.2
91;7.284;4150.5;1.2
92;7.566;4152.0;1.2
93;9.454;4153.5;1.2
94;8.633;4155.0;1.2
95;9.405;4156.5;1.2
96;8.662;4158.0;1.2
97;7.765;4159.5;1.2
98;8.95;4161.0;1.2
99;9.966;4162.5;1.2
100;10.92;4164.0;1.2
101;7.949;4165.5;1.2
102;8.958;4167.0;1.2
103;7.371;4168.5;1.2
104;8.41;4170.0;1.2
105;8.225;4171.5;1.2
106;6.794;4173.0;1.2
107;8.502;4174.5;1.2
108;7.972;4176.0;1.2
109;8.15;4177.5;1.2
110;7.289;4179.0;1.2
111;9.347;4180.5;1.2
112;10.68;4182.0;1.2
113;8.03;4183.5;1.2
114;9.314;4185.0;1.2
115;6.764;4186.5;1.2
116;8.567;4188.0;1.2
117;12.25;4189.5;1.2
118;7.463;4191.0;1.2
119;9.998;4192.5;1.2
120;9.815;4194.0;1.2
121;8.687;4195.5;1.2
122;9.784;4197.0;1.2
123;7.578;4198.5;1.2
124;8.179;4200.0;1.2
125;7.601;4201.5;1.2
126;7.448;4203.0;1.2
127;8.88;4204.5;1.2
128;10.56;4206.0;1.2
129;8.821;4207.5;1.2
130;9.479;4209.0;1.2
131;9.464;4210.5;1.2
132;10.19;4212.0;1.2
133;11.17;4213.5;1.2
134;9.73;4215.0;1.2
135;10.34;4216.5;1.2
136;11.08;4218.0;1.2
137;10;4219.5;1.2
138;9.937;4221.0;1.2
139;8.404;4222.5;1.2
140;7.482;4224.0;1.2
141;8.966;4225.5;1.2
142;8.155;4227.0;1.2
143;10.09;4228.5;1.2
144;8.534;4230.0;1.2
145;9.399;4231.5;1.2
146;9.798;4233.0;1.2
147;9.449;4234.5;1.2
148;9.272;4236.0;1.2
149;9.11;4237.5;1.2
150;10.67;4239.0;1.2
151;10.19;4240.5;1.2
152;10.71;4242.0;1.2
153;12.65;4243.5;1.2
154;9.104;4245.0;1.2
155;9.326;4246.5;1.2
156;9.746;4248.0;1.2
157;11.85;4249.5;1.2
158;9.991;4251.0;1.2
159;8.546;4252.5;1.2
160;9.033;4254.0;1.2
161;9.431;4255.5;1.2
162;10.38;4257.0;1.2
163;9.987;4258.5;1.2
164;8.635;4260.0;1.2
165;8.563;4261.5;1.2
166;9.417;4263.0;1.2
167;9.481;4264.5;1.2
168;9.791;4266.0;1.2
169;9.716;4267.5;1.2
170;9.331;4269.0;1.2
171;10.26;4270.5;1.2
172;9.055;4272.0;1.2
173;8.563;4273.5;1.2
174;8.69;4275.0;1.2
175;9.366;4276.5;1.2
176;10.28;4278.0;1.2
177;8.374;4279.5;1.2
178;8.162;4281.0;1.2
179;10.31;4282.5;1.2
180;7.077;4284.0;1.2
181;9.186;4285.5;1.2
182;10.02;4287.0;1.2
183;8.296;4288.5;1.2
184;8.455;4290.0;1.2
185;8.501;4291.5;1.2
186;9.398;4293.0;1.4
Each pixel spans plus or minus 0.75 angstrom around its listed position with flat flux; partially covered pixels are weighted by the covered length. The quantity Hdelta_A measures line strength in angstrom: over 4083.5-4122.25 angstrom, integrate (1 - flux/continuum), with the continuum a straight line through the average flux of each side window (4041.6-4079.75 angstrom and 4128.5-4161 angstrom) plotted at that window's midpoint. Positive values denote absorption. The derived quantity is -3.0 angstrom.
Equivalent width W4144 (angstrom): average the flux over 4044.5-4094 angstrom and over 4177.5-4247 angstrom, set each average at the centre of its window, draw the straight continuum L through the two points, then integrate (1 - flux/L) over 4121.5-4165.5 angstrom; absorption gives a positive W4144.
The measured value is 1.1 angstrom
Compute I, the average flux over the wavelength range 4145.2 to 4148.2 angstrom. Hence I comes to 9.05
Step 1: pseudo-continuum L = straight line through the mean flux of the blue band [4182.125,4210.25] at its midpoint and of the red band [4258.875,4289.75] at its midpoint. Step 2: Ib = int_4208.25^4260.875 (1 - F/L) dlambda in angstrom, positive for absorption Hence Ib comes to -4.14 angstrom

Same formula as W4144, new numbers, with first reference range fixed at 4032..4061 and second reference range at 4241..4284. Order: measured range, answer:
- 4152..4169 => 0.9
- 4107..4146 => 0.4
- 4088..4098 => -1.3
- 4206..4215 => -0.4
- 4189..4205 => 1.0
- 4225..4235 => 0.3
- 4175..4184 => 0.8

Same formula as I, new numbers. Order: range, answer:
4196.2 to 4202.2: 8.29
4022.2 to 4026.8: 9.44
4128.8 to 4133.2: 8.63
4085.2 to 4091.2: 9.81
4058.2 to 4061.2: 8.78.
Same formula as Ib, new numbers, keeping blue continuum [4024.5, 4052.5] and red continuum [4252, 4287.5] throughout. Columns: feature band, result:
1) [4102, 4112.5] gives 0.1 angstrom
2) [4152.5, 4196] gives 1.4 angstrom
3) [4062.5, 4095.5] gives -0.9 angstrom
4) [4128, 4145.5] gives 0.0 angstrom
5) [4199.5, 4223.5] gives -0.9 angstrom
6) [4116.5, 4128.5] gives -0.9 angstrom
